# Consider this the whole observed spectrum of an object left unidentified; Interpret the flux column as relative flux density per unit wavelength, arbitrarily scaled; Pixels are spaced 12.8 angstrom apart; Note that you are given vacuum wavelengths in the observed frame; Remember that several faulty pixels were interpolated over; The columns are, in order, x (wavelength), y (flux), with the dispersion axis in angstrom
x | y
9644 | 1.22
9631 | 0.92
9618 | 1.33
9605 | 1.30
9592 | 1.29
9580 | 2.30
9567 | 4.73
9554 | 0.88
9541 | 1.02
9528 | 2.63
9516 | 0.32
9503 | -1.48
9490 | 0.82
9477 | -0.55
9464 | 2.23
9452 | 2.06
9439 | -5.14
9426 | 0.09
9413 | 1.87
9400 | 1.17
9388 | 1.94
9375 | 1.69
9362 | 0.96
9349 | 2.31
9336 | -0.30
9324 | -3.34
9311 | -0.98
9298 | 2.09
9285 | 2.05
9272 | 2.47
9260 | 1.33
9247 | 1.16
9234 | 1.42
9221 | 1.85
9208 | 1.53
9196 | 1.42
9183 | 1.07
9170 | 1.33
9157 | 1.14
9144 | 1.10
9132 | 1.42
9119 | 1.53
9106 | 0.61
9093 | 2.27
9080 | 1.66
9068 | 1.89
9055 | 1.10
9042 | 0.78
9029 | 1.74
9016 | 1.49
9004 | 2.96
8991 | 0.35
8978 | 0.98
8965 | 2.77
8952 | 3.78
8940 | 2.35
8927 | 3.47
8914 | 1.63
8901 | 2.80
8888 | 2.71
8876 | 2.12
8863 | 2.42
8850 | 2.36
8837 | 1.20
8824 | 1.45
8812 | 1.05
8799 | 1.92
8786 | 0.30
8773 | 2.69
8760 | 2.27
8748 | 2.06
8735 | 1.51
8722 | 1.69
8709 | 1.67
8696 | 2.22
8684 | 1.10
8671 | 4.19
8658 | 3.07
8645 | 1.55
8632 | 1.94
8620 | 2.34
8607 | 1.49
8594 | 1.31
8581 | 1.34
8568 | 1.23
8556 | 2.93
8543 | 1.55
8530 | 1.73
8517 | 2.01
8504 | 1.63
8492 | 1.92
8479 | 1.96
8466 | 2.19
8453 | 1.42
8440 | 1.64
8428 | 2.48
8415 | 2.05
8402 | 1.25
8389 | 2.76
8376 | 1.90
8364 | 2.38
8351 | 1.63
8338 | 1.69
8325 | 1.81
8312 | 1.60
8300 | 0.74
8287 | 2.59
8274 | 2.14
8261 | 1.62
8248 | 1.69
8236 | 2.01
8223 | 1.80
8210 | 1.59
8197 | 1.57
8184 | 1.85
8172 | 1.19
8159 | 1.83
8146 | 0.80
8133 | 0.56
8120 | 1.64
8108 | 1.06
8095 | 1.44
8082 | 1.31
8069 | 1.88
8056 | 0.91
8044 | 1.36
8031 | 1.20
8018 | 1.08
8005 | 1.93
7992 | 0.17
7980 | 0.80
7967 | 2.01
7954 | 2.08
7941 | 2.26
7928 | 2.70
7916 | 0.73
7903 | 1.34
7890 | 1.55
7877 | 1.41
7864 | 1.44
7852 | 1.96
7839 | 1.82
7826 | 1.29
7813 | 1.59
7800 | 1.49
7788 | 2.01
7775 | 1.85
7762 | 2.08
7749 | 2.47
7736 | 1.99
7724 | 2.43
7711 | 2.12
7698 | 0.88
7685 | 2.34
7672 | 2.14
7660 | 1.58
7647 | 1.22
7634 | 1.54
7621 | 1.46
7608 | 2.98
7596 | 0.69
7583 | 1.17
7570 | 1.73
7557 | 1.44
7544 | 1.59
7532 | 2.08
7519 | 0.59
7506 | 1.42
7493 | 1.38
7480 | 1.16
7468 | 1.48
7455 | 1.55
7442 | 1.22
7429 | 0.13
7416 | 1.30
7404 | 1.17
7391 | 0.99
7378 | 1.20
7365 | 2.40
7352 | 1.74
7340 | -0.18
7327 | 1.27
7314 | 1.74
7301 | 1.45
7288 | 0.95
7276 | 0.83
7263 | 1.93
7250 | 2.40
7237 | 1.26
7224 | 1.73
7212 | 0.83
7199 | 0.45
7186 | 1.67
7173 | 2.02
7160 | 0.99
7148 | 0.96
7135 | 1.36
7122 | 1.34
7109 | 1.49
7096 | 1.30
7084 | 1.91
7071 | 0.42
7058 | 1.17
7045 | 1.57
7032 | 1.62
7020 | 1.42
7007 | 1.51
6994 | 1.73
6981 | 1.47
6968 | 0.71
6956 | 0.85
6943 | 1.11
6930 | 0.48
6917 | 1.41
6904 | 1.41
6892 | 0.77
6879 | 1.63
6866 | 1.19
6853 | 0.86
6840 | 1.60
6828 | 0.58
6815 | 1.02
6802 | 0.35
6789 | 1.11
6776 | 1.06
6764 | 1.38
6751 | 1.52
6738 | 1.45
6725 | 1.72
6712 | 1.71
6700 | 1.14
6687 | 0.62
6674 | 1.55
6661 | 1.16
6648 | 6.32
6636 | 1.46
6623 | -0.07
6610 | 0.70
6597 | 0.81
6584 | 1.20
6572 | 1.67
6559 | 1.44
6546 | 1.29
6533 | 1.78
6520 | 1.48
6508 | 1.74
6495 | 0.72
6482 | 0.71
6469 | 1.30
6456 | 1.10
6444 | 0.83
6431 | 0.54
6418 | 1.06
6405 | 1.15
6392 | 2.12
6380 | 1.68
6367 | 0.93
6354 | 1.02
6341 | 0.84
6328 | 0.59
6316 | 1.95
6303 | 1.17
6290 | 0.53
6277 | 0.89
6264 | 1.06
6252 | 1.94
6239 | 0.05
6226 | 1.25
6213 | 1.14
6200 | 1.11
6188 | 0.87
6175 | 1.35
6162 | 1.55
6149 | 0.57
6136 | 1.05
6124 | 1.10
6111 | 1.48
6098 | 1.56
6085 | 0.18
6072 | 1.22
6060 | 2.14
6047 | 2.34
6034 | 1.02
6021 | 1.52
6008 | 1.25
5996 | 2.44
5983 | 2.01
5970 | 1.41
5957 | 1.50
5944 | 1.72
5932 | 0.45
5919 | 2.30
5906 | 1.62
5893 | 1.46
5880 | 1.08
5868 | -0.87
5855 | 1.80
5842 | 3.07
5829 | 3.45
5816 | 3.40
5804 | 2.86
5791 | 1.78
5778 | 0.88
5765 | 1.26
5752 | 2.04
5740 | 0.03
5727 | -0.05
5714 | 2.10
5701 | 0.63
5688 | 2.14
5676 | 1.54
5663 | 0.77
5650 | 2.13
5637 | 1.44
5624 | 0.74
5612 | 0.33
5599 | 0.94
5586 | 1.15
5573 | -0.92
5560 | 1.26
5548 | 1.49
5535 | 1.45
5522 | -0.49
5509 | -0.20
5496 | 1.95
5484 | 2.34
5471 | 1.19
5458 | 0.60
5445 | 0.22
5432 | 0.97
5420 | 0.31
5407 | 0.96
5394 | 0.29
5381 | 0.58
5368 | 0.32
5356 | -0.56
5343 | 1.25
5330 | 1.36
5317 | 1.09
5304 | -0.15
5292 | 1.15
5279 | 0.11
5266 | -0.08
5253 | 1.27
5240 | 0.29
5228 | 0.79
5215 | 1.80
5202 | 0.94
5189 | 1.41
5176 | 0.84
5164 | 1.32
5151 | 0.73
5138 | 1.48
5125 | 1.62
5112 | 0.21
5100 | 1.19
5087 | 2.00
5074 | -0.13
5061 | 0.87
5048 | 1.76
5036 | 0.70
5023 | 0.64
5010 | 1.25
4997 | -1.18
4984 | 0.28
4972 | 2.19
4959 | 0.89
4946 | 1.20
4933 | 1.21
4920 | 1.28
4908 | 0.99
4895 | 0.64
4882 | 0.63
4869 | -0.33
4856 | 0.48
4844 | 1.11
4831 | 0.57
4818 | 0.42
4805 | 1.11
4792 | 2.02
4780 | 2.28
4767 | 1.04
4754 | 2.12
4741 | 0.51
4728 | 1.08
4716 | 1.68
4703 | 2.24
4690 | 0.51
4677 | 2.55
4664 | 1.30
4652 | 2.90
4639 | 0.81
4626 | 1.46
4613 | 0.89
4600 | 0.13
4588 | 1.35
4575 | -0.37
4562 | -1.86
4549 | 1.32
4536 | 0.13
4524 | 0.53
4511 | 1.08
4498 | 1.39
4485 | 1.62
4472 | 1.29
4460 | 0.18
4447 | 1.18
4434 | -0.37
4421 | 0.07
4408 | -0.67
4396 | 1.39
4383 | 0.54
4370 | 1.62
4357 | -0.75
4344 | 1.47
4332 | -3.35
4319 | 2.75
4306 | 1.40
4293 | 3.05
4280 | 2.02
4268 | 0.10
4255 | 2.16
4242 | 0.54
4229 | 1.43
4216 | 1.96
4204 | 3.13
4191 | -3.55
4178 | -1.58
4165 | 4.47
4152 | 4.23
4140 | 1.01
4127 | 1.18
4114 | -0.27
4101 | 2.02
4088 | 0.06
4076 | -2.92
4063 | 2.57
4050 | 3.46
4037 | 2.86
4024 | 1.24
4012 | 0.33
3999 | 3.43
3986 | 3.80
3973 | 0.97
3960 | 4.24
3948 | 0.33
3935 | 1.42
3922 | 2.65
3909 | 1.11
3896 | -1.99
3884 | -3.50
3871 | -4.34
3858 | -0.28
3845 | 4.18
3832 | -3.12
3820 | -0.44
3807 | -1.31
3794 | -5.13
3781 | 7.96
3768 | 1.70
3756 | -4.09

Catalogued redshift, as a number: 0.784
